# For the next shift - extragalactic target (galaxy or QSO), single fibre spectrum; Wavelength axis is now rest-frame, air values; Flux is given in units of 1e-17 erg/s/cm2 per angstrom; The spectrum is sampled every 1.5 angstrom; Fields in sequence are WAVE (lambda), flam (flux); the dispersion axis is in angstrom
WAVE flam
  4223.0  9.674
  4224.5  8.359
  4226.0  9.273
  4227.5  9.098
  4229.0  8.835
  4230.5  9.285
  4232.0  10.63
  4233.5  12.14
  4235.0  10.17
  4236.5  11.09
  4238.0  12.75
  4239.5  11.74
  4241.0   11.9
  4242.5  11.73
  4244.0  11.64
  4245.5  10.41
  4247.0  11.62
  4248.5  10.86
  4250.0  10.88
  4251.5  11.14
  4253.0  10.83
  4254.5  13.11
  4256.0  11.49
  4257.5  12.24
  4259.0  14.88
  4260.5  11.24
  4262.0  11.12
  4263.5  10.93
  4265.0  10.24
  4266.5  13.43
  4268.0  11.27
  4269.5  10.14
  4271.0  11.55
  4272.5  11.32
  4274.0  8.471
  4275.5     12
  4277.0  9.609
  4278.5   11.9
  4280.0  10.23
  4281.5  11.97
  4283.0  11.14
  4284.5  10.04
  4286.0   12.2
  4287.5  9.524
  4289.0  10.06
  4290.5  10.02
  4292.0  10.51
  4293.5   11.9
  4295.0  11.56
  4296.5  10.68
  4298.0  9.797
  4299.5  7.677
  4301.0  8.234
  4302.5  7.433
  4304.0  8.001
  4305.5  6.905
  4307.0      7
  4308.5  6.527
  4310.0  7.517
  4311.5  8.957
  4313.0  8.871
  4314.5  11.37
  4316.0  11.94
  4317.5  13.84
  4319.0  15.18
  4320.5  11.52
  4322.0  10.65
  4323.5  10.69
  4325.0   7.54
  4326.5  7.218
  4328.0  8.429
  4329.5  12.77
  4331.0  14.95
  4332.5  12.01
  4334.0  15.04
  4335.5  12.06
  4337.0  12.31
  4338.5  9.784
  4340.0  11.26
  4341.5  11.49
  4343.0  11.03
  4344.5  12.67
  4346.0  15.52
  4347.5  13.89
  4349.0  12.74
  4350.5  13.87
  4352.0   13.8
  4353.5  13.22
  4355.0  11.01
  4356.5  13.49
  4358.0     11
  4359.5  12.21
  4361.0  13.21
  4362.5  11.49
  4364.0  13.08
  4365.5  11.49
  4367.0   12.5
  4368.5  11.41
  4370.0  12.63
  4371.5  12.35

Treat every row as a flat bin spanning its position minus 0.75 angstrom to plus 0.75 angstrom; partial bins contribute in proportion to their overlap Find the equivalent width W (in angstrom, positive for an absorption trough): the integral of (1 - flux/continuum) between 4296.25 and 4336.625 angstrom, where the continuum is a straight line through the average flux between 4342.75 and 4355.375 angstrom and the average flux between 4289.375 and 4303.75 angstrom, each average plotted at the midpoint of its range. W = 3.6 angstrom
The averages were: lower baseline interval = 9.7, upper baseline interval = 13.2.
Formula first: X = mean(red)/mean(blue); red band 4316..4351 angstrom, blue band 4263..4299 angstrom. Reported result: 1.1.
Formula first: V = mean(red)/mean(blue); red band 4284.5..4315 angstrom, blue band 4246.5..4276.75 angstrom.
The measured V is 0.8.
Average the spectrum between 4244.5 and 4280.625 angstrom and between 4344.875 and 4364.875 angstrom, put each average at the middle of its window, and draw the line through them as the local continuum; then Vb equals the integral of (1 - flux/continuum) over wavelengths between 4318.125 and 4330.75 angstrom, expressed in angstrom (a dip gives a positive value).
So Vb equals 1.72 angstrom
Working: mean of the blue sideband 11.3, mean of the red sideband 12.9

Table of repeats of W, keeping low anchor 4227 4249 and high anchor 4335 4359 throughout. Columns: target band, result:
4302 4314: 4.21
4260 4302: 3.21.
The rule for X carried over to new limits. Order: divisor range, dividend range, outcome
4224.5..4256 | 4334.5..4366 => 1.14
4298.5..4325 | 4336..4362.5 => 1.31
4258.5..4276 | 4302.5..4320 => 0.85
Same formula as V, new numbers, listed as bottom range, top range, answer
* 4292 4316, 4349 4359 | 1.42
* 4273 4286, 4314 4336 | 1.08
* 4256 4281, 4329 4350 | 1.12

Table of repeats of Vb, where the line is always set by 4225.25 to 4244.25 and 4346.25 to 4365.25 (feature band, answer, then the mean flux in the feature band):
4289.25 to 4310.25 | 5.2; 8.9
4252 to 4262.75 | -0.9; 12.1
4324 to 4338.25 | 1.3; 11.3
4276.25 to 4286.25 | 0.5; 11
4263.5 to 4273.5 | 0.1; 11.2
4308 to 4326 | 2.6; 10.4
